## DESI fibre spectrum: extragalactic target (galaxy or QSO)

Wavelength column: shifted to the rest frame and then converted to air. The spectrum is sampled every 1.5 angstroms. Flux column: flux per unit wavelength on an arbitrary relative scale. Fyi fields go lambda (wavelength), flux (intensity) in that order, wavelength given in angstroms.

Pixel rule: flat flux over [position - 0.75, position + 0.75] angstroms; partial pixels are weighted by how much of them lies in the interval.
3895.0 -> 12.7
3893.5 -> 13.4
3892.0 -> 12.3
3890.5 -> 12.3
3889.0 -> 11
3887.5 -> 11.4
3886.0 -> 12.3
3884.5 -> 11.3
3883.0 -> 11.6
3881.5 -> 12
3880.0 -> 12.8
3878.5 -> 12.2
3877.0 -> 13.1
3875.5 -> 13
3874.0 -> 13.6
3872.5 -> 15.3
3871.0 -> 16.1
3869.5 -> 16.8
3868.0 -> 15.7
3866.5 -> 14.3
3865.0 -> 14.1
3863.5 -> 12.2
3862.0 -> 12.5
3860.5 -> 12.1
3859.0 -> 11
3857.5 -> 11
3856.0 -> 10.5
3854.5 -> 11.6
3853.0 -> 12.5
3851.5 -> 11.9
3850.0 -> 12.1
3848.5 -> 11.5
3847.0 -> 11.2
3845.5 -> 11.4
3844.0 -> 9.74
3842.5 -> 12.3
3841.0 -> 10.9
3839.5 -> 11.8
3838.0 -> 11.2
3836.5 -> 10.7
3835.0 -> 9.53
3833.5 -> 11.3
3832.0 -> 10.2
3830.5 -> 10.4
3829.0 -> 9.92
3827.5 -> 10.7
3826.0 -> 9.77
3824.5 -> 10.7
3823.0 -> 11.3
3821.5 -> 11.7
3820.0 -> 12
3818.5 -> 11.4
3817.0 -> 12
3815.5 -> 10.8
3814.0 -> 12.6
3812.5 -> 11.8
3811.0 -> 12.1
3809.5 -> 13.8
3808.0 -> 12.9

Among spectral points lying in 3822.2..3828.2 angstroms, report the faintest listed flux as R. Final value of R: 9.77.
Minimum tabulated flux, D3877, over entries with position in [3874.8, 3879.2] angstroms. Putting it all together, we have 12.2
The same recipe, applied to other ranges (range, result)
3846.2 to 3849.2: 11.2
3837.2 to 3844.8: 9.74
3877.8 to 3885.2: 11.3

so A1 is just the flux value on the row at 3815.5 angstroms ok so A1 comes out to 10.8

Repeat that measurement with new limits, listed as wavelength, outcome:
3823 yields 11.3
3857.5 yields 11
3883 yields 11.6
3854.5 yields 11.6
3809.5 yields 13.8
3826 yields 9.77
